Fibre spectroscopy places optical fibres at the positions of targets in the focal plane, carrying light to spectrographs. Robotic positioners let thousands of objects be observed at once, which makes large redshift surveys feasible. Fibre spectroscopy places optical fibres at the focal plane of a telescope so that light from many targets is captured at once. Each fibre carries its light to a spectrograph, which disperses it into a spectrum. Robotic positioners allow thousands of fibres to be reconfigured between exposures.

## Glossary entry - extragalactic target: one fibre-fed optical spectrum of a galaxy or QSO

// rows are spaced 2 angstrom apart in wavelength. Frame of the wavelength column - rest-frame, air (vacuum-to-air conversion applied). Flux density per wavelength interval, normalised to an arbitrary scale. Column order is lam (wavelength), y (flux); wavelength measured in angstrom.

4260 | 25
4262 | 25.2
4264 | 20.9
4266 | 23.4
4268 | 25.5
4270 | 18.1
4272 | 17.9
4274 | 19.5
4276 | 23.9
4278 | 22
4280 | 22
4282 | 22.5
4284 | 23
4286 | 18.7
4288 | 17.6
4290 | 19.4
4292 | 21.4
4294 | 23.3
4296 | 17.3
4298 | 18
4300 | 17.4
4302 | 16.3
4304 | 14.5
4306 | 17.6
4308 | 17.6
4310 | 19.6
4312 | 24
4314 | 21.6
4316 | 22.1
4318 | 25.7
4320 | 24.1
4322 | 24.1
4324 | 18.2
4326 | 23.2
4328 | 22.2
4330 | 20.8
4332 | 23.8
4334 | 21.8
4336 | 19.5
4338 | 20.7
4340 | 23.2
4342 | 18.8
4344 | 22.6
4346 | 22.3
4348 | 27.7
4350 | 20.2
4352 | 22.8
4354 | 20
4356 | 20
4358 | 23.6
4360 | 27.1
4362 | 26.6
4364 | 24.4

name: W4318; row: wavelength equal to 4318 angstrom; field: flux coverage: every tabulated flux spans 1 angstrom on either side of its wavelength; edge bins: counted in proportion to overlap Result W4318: 25.7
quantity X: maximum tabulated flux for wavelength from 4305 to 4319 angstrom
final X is 25.7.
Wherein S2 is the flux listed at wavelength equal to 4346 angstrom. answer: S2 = 22.3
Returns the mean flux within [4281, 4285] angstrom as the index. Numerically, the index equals 22.8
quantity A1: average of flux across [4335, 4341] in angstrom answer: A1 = 21.1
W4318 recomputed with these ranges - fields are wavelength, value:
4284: 23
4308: 17.6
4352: 22.8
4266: 23.4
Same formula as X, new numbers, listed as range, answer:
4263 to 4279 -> 25.5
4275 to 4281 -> 23.9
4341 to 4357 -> 27.7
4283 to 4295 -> 23.3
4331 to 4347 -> 23.8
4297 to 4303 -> 18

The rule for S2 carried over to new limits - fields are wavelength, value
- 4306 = 17.6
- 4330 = 20.8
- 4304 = 14.5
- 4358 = 23.6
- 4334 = 21.8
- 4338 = 20.7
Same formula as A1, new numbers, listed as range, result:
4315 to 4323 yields 24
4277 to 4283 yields 22.2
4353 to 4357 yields 20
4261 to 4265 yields 23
